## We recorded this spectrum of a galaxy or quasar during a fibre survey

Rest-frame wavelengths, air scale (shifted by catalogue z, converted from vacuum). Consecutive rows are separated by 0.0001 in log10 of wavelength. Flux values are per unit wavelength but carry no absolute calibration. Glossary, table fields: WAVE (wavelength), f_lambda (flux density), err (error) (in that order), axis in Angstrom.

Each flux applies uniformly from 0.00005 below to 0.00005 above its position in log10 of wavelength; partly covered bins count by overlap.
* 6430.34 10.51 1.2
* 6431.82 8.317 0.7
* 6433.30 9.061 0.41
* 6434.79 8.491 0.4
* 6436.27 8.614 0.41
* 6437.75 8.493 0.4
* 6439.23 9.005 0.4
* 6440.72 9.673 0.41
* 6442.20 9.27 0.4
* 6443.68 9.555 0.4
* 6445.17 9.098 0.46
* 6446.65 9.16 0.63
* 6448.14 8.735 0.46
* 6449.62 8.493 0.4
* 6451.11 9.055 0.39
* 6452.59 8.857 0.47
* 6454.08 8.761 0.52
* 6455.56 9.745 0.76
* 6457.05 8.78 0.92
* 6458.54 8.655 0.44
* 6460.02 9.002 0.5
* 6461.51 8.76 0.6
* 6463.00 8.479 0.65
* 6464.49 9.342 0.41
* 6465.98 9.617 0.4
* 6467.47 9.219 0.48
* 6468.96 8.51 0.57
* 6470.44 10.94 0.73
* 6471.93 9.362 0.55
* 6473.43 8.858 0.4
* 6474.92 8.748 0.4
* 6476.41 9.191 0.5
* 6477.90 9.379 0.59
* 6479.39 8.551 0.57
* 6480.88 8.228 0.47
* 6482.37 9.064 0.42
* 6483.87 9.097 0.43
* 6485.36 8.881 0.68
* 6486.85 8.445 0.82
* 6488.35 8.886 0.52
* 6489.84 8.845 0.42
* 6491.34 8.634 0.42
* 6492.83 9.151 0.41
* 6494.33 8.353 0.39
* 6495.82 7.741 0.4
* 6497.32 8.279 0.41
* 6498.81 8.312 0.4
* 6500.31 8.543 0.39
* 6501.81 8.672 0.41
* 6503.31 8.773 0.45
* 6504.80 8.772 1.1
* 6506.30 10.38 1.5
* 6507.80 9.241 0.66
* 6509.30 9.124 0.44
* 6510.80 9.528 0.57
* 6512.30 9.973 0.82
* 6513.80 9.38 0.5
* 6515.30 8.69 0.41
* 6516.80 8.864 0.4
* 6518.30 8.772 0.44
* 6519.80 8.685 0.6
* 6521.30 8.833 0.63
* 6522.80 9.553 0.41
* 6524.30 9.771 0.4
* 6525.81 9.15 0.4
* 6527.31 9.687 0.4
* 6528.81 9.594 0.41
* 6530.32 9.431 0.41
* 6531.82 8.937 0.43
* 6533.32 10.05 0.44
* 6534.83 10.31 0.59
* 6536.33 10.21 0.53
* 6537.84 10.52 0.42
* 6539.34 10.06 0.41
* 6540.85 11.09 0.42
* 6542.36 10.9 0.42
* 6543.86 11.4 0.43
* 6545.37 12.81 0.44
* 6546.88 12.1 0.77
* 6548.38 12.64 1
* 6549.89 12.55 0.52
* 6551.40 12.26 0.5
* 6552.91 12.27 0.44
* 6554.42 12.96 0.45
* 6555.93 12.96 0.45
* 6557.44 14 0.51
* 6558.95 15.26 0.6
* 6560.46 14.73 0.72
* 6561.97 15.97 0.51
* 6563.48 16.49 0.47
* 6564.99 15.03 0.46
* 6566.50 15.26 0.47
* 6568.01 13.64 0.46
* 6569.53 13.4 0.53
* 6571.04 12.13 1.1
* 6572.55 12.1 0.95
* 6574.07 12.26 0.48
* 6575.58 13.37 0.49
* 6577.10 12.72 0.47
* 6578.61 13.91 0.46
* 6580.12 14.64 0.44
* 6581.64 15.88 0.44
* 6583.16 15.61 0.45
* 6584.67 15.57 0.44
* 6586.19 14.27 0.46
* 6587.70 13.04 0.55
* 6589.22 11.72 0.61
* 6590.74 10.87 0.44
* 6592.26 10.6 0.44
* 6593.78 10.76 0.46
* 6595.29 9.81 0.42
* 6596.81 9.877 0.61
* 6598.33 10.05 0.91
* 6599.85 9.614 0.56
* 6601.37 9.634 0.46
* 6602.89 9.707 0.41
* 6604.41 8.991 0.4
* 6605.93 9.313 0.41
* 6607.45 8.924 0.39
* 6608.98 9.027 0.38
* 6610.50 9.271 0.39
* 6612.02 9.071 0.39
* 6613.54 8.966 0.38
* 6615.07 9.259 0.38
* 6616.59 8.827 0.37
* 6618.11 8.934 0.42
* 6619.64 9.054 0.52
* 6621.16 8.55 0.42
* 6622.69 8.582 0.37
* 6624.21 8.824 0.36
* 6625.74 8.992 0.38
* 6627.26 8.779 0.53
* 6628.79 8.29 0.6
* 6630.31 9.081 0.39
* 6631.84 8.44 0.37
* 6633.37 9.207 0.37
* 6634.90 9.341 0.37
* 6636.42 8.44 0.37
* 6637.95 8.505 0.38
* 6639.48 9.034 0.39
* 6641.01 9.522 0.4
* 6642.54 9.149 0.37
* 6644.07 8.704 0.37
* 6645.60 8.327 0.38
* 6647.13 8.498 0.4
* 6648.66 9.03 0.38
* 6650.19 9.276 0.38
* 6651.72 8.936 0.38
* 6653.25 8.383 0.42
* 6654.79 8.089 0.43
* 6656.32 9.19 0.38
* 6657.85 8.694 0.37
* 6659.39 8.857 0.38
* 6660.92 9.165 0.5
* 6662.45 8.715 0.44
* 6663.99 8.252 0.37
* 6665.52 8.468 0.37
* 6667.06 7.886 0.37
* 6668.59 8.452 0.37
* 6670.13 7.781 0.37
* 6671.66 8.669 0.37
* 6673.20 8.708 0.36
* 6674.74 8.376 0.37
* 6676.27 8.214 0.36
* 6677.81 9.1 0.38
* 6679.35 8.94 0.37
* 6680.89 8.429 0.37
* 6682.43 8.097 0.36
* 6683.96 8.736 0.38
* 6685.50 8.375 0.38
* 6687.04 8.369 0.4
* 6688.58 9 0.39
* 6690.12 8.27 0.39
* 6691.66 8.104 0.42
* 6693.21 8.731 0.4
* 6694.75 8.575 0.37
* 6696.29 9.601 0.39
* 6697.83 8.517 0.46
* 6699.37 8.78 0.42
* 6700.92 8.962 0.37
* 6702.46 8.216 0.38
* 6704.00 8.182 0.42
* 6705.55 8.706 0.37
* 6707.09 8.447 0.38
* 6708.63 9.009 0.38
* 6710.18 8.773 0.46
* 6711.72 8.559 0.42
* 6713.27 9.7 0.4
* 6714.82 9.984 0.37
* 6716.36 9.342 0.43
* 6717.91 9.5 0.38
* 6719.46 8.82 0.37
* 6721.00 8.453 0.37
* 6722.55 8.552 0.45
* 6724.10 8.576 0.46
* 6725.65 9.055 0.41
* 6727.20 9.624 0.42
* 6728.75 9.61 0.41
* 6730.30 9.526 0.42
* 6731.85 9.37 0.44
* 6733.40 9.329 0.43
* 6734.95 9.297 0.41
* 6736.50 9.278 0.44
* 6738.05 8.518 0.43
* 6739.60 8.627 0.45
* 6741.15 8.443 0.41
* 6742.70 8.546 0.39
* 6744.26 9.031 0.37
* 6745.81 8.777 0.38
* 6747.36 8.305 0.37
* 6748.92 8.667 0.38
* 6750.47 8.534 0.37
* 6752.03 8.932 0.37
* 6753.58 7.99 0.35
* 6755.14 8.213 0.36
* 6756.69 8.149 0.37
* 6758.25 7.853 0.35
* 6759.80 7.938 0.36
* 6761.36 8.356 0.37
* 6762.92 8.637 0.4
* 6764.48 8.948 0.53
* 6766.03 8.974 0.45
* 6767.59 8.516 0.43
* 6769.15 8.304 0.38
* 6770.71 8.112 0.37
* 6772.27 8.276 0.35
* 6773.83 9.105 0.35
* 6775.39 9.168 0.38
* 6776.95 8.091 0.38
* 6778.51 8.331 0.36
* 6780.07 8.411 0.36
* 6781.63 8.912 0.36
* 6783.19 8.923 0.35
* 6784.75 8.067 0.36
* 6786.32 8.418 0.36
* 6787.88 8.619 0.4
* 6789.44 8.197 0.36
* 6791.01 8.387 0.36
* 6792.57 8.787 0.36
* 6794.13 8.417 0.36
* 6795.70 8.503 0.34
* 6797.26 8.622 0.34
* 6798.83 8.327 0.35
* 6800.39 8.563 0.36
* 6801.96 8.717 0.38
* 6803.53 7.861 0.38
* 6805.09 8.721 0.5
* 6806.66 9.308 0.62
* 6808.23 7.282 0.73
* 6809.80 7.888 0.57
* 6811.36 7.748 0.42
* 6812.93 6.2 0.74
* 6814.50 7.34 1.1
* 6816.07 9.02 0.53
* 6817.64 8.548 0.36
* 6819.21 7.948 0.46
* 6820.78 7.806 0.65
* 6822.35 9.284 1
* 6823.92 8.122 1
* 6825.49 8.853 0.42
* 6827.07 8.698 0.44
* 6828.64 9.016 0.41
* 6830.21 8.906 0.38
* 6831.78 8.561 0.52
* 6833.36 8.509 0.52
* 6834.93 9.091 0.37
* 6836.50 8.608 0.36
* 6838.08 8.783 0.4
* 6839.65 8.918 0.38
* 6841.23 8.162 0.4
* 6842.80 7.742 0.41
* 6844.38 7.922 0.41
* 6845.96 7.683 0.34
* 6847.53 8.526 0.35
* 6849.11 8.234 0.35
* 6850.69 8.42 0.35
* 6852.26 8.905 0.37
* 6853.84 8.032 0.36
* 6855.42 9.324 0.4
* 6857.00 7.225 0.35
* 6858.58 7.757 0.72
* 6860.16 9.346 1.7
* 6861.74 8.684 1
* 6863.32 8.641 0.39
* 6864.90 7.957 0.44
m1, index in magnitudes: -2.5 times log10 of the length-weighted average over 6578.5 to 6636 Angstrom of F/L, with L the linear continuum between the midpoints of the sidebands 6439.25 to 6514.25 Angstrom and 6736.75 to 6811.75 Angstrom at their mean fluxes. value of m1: -0.17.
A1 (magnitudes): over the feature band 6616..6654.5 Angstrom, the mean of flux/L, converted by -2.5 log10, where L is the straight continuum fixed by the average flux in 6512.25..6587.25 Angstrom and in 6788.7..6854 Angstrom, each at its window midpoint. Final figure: 0.228 mag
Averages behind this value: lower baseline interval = 12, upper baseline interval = 8.36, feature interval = 8.82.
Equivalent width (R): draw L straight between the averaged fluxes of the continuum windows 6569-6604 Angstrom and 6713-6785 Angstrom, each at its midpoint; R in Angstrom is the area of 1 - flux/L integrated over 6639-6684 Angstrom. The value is 8.3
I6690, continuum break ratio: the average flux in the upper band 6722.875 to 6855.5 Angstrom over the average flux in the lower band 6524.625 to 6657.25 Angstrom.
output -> 0.79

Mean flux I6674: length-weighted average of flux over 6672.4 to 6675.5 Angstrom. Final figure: 8.52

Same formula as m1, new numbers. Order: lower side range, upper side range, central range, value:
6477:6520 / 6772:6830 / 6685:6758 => -0.035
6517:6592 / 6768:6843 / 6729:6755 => 0.067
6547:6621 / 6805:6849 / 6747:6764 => 0.131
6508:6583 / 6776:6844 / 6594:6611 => 0.158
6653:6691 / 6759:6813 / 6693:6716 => -0.046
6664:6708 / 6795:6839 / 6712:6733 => -0.090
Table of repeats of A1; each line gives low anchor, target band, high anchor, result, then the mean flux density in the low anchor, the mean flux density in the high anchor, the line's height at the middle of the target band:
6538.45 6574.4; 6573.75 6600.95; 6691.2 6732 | -0.01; 13.1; 8.93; 12.3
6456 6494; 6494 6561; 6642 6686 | -0.16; 8.98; 8.6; 8.88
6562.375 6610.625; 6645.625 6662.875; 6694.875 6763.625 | 0.20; 12.2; 8.8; 10.6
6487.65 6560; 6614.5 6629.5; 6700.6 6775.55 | 0.08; 10.1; 8.77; 9.5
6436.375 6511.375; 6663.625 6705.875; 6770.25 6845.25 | 0.01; 8.96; 8.41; 8.61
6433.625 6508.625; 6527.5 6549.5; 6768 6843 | -0.21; 8.93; 8.43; 8.83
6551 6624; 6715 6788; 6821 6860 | 0.11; 11.8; 8.47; 9.65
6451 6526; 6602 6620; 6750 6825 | -0.05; 8.99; 8.36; 8.73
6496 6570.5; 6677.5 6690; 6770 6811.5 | 0.11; 11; 8.45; 9.49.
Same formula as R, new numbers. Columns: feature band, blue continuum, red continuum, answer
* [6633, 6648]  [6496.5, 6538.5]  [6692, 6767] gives 0.2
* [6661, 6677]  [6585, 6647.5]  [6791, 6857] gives 1.4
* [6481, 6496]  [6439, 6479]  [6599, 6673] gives 0.6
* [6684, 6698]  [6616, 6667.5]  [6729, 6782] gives 0.1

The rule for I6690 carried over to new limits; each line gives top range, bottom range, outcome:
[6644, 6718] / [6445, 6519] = 0.97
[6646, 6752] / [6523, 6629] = 0.77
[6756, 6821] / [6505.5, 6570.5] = 0.74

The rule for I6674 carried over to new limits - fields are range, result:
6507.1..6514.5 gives 9.45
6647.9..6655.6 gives 8.74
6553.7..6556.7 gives 13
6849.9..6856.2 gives 8.67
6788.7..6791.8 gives 8.29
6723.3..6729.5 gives 9.2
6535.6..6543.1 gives 10.5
